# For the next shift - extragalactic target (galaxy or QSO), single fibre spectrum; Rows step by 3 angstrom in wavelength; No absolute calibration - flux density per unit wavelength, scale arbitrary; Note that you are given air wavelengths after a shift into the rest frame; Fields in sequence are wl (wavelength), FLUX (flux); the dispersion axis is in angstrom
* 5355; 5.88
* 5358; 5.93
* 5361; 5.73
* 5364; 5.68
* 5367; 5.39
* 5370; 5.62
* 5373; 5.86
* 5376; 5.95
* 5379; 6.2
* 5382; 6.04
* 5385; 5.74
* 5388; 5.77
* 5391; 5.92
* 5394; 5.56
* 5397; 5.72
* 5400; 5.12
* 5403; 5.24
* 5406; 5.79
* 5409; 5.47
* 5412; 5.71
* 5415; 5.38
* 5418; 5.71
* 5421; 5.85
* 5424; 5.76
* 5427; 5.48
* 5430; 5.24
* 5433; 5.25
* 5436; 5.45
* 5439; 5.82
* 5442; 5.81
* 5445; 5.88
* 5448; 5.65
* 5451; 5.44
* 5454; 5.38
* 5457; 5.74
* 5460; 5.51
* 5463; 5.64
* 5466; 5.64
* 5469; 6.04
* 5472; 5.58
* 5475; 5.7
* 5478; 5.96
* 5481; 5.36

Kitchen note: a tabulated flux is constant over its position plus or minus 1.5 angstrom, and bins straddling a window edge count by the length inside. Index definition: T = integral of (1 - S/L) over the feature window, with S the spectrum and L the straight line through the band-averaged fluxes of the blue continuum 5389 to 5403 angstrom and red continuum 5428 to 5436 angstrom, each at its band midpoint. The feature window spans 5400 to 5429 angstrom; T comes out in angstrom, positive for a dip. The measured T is -0.8 angstrom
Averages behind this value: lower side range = 5.55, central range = 5.57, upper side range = 5.3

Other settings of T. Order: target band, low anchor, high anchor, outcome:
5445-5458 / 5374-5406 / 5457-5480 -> 0.3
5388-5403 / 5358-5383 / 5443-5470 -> 0.5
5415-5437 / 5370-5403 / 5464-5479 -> 0.9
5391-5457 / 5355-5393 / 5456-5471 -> 2.1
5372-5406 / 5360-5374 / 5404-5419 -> -0.7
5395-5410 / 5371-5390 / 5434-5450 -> 0.9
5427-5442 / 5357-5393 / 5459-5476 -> 0.7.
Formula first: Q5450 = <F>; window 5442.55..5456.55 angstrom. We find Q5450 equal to 5.61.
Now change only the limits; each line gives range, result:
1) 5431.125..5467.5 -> 5.6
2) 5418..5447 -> 5.62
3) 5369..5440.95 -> 5.65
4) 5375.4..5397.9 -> 5.86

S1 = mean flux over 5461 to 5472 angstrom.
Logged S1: 5.74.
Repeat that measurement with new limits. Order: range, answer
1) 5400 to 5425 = 5.58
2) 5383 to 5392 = 5.82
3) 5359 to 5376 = 5.69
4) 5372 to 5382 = 6.02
